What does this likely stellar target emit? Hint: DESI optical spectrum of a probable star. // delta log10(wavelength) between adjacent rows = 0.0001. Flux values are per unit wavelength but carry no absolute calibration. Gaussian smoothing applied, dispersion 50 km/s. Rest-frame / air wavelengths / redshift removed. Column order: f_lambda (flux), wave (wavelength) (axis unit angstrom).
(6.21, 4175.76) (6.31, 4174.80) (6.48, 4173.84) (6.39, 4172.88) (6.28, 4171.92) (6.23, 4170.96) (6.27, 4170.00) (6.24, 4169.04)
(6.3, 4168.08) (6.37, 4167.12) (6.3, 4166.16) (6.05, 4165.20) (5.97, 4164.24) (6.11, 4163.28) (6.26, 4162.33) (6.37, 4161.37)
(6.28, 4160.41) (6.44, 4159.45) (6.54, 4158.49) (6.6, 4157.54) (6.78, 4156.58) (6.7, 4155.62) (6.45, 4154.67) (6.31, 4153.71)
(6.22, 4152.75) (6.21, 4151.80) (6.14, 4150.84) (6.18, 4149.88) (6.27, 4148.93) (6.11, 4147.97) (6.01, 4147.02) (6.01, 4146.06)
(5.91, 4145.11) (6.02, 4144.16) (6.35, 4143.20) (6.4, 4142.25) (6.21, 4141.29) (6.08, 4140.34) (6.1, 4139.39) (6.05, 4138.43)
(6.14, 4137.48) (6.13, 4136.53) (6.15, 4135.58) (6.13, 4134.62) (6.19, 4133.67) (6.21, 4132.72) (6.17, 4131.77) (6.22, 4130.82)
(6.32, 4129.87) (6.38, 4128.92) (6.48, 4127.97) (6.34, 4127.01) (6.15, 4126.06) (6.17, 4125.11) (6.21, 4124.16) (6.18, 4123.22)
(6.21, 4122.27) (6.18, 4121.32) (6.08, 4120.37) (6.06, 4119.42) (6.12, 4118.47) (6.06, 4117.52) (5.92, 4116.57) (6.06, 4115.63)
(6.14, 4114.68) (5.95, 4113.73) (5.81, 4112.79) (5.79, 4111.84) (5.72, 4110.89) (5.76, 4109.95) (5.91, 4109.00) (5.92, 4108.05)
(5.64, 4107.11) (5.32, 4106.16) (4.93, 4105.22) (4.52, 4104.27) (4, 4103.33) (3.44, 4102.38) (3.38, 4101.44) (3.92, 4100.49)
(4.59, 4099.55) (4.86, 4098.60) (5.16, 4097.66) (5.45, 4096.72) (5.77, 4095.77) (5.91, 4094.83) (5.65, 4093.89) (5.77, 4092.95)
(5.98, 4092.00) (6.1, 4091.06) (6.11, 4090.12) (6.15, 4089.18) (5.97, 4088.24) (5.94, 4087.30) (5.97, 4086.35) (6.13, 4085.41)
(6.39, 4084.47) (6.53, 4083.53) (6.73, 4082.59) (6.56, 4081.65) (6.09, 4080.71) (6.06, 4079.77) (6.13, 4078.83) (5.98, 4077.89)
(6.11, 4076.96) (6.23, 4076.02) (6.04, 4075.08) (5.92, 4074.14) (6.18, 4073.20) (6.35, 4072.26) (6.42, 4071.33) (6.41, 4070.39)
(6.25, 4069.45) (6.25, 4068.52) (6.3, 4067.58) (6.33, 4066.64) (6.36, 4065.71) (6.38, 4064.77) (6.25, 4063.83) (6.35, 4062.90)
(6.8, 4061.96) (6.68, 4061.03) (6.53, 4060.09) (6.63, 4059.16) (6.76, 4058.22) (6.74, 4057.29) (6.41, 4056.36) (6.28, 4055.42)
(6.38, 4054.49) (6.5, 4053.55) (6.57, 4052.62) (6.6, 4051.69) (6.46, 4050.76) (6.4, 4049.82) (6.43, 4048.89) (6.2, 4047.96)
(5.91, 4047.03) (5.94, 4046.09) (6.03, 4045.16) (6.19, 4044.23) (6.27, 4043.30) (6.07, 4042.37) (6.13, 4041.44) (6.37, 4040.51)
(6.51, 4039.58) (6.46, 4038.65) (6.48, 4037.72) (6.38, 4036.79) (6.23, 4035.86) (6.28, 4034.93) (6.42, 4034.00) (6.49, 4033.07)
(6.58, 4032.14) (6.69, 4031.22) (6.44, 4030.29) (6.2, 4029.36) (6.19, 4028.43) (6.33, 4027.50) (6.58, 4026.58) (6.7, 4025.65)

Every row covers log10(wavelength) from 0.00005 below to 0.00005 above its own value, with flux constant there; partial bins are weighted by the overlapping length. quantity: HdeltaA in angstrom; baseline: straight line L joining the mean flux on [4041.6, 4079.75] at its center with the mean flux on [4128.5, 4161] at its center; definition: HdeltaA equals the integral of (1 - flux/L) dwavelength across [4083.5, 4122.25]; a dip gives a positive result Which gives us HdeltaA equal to 4.3 angstrom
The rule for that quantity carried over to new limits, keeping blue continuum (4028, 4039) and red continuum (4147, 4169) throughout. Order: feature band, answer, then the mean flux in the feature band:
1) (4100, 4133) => 3.31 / 5.7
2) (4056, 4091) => 0.36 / 6.31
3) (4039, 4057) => 0.25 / 6.3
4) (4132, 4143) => 0.27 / 6.17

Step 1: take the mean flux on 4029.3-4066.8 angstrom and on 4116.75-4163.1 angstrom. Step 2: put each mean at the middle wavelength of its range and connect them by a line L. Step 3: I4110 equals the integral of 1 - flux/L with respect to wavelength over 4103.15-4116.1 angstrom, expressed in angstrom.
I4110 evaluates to 1.5 angstrom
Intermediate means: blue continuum 6.4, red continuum 6.23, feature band 5.57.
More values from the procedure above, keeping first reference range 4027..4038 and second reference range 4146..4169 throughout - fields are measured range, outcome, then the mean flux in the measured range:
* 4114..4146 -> 0.77 angstrom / 6.16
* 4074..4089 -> 0.41 angstrom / 6.18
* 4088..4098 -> 0.82 angstrom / 5.83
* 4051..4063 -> -0.35 angstrom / 6.56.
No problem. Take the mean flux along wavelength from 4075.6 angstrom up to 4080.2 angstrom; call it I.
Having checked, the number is 6.11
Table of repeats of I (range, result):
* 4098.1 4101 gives 4.45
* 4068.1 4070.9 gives 6.31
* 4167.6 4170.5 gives 6.27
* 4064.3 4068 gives 6.34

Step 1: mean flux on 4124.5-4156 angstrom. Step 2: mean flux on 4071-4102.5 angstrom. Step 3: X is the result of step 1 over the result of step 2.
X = 1.1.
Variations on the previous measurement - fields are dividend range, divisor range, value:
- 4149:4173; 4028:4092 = 1.00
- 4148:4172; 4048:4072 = 0.98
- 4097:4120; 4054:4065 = 0.81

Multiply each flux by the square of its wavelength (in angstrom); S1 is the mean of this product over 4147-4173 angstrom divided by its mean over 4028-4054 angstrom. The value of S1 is 1.05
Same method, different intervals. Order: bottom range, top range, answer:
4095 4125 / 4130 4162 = 1.16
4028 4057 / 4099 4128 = 0.91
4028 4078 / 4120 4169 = 1.03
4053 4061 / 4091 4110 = 0.80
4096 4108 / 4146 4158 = 1.38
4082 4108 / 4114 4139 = 1.15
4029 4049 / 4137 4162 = 1.05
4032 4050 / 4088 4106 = 0.84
